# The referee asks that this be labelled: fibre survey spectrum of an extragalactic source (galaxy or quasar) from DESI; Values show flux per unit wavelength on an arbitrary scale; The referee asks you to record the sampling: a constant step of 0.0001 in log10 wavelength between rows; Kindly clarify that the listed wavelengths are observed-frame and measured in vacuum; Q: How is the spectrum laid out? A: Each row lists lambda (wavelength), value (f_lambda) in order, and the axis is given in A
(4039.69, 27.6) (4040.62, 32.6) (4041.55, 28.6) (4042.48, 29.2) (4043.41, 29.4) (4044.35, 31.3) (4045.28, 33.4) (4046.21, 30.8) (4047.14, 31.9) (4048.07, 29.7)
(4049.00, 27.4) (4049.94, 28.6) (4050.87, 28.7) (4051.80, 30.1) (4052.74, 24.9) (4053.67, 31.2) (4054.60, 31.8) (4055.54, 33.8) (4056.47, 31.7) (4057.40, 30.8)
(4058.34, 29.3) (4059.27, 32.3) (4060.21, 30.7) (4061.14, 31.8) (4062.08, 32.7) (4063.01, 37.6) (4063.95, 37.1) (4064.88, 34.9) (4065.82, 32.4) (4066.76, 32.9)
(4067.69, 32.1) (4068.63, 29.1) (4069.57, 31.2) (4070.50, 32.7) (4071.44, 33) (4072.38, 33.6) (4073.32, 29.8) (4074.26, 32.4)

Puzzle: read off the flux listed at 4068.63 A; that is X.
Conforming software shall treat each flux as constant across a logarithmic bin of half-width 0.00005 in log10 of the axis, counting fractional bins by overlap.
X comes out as 29.1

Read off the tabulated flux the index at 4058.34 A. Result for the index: 29.3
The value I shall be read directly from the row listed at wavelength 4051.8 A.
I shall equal 30.1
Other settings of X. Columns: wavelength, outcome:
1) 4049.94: 28.6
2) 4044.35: 31.3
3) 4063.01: 37.6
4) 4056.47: 31.7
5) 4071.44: 33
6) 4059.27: 32.3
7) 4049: 27.4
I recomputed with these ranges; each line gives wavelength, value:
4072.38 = 33.6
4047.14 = 31.9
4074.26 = 32.4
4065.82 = 32.4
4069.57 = 31.2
